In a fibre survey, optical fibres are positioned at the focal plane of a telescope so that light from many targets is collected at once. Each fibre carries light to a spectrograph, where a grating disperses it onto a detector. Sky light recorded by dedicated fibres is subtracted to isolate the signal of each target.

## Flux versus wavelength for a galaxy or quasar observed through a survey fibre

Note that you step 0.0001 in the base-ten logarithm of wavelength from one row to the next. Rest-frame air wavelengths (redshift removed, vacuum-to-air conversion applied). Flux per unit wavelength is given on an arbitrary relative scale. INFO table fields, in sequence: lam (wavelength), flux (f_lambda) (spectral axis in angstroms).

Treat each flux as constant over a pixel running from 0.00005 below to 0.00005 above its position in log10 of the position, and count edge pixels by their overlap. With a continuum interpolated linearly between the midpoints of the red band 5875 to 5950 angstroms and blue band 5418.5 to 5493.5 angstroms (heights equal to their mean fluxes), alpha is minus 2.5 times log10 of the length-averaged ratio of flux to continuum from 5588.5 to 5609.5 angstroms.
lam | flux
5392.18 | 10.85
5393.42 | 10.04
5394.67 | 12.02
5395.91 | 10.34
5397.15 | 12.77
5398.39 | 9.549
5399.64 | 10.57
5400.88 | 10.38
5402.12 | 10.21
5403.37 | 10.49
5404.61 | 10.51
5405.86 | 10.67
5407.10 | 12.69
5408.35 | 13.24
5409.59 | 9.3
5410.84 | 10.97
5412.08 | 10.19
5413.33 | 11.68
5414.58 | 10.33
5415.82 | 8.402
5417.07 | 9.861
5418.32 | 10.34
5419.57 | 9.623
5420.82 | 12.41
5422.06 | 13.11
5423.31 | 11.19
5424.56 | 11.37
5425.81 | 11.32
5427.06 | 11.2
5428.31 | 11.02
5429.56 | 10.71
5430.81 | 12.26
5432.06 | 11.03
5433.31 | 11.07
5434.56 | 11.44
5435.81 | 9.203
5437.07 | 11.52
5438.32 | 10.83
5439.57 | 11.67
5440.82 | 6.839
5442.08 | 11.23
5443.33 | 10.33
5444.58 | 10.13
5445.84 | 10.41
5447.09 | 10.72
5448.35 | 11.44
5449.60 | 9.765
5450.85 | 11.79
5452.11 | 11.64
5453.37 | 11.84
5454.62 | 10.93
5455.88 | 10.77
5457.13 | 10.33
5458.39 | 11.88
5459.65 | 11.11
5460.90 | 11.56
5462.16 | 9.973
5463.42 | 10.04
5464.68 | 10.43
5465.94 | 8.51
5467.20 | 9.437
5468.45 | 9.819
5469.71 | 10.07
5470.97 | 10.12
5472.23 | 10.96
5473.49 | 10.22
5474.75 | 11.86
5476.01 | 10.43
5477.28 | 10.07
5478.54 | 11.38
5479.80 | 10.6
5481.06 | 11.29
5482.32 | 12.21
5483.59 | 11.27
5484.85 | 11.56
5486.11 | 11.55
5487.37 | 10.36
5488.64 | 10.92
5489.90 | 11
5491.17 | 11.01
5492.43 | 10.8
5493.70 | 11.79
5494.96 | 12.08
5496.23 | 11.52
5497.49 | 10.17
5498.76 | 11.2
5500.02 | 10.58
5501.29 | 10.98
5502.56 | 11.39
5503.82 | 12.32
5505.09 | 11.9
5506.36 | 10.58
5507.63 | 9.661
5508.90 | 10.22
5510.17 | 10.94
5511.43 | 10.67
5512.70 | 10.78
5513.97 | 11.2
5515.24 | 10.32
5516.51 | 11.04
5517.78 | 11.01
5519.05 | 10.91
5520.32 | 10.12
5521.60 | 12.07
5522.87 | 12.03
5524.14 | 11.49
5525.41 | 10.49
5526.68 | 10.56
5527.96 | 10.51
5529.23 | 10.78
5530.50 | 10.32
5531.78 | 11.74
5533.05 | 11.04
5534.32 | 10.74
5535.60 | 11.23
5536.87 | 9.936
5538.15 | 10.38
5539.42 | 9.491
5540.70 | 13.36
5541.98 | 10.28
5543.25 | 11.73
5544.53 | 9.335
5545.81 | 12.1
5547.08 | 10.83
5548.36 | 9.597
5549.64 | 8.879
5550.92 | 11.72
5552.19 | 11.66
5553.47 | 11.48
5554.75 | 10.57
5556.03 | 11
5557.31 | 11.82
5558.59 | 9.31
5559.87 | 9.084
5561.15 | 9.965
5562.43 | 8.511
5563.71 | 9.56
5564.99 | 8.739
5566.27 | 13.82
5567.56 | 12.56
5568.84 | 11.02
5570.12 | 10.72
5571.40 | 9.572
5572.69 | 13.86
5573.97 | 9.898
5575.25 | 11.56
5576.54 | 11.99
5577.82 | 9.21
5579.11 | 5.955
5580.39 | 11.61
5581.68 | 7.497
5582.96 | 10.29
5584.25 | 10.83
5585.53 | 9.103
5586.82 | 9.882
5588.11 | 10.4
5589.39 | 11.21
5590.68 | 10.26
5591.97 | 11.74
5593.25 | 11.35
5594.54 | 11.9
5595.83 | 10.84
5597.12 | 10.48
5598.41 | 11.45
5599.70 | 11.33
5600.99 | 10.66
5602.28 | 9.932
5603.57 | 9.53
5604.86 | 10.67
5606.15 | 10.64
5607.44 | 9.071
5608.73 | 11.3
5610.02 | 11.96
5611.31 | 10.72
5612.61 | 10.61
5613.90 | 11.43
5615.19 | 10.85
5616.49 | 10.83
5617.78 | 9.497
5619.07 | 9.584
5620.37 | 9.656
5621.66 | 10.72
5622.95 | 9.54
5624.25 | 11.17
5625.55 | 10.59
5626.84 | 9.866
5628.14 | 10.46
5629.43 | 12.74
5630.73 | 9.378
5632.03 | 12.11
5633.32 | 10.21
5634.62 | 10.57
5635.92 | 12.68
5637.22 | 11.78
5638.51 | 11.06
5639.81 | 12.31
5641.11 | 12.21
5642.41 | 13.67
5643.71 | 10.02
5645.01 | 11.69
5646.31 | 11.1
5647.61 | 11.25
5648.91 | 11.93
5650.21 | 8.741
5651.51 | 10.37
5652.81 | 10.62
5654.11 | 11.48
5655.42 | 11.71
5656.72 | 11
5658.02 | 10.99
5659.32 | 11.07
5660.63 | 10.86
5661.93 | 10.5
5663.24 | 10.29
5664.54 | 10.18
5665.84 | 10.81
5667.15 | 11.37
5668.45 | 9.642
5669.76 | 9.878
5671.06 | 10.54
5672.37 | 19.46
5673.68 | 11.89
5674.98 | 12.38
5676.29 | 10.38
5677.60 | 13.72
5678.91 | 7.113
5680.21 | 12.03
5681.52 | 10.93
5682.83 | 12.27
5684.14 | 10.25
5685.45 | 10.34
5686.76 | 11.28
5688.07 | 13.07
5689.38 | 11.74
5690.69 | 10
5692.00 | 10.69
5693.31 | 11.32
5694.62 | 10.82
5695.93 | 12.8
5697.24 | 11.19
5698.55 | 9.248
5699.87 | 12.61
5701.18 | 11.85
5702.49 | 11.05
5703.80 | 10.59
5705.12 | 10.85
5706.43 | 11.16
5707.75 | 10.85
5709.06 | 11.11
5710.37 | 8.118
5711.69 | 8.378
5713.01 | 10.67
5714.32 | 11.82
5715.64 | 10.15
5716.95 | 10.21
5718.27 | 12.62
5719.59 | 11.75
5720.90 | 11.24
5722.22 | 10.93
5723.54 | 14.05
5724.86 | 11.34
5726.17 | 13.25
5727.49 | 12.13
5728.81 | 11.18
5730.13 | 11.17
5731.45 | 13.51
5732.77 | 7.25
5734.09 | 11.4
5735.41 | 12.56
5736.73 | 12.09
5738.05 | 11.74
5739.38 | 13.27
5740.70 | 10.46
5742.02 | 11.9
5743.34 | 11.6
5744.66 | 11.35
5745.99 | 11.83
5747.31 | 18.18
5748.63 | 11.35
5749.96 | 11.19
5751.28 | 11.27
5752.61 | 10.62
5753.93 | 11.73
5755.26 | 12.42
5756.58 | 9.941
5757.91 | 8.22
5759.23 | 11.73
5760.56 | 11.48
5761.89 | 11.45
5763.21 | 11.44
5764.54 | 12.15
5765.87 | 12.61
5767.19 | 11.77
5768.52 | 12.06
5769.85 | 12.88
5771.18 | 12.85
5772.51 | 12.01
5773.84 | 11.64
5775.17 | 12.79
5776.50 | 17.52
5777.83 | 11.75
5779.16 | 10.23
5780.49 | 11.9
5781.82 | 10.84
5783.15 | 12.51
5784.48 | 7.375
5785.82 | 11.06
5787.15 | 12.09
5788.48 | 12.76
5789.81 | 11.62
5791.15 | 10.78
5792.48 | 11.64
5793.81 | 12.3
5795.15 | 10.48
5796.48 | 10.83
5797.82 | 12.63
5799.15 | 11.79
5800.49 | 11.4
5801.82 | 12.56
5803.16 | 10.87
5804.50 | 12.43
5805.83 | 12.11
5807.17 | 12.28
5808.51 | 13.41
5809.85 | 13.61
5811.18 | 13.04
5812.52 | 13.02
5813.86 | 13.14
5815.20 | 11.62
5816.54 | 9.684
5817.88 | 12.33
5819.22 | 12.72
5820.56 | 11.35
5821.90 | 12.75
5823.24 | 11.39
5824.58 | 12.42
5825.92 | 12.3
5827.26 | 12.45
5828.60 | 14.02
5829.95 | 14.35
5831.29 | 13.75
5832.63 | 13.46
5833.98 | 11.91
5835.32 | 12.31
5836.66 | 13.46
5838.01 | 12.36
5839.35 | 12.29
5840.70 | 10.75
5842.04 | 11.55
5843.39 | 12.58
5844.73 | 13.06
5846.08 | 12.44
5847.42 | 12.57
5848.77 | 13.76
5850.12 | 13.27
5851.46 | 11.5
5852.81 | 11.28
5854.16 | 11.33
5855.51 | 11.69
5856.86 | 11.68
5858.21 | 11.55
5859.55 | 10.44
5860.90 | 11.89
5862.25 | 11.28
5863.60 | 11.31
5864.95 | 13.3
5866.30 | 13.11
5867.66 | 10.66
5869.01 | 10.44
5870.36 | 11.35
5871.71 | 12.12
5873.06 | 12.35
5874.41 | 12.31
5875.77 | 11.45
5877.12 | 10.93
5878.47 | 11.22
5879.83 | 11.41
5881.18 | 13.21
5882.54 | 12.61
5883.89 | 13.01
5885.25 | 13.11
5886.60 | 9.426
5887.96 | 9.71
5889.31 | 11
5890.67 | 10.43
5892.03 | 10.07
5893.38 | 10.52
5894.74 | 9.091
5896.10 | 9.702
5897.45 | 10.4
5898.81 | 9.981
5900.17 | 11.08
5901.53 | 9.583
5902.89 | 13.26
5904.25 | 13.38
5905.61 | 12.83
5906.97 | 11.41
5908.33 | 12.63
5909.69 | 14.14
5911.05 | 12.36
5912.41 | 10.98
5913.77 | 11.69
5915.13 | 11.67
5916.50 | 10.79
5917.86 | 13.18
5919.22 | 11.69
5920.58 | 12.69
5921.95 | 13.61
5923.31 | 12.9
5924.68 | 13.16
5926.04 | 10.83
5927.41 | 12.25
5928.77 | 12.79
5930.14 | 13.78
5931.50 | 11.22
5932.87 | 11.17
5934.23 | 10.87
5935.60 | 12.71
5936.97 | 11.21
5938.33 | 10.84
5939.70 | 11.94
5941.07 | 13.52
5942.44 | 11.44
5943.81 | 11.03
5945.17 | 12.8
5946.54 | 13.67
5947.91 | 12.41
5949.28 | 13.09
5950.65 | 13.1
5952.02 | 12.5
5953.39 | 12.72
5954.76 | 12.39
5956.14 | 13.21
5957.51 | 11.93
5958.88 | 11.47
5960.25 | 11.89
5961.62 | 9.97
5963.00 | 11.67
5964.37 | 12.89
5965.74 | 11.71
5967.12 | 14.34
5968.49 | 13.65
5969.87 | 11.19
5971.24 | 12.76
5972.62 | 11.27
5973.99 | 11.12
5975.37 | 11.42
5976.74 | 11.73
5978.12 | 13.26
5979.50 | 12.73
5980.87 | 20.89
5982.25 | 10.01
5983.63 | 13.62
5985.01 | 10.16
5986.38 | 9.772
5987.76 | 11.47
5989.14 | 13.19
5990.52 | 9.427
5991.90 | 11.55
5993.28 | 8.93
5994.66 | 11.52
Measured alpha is 0.04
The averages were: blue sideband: 10.8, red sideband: 11.8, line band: 10.8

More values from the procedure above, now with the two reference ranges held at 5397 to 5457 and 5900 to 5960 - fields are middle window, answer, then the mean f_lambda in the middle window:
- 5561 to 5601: 0.07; 10.6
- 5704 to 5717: 0.13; 10.3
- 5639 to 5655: 0.02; 11.3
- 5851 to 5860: 0.06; 11.4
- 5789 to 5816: -0.02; 12.1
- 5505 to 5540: 0.03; 10.8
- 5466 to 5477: 0.07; 10.3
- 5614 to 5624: 0.12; 10.2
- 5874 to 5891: 0.05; 11.5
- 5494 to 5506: -0.03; 11.3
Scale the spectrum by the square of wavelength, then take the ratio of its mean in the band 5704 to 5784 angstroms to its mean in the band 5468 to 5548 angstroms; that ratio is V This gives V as 1.2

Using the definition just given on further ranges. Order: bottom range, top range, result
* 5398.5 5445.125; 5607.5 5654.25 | 1.09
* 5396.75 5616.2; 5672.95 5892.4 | 1.20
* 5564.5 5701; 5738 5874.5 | 1.17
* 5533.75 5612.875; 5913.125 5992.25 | 1.32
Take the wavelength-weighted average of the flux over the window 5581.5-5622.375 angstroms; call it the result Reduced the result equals 10.5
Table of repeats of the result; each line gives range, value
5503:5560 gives 10.8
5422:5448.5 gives 10.9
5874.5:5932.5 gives 11.7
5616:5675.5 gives 11.1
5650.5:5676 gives 11.3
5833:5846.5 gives 12.3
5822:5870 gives 12.2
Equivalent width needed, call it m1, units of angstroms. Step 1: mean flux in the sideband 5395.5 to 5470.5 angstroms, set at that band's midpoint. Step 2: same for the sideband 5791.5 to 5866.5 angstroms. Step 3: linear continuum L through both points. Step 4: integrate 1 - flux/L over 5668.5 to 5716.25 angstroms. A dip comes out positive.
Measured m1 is 2.2 angstroms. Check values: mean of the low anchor 10.7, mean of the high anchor 12.2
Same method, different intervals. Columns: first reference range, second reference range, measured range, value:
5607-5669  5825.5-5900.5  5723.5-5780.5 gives -2.85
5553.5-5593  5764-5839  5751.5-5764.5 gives 0.87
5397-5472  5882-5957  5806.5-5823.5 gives -1.06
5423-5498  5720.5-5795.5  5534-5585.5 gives 2.88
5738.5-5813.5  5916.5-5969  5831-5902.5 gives 2.87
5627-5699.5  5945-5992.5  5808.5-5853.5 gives -2.62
